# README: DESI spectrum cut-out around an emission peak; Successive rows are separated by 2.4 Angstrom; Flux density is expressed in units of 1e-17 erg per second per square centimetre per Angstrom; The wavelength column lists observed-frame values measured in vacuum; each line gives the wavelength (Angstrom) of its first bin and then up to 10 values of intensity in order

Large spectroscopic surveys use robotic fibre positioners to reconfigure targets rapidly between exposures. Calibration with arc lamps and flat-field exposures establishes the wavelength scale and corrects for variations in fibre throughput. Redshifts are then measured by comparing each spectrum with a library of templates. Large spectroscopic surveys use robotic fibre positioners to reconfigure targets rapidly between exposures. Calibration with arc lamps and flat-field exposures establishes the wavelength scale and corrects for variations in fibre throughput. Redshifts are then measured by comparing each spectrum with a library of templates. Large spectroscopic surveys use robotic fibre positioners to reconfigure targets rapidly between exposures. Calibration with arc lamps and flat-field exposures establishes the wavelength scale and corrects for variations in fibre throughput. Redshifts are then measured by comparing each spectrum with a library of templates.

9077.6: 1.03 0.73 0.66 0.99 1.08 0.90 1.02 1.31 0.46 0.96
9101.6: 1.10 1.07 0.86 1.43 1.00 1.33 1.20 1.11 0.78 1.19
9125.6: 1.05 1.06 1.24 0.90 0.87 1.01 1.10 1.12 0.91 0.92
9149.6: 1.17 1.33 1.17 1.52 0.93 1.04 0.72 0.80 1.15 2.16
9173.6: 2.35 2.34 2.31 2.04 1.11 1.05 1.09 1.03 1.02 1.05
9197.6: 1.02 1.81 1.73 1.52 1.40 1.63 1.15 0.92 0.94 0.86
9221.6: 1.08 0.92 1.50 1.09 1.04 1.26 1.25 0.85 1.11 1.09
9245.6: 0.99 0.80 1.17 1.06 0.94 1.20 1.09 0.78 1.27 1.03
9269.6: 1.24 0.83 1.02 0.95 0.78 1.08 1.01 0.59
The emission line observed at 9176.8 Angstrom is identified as H-alpha 6563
